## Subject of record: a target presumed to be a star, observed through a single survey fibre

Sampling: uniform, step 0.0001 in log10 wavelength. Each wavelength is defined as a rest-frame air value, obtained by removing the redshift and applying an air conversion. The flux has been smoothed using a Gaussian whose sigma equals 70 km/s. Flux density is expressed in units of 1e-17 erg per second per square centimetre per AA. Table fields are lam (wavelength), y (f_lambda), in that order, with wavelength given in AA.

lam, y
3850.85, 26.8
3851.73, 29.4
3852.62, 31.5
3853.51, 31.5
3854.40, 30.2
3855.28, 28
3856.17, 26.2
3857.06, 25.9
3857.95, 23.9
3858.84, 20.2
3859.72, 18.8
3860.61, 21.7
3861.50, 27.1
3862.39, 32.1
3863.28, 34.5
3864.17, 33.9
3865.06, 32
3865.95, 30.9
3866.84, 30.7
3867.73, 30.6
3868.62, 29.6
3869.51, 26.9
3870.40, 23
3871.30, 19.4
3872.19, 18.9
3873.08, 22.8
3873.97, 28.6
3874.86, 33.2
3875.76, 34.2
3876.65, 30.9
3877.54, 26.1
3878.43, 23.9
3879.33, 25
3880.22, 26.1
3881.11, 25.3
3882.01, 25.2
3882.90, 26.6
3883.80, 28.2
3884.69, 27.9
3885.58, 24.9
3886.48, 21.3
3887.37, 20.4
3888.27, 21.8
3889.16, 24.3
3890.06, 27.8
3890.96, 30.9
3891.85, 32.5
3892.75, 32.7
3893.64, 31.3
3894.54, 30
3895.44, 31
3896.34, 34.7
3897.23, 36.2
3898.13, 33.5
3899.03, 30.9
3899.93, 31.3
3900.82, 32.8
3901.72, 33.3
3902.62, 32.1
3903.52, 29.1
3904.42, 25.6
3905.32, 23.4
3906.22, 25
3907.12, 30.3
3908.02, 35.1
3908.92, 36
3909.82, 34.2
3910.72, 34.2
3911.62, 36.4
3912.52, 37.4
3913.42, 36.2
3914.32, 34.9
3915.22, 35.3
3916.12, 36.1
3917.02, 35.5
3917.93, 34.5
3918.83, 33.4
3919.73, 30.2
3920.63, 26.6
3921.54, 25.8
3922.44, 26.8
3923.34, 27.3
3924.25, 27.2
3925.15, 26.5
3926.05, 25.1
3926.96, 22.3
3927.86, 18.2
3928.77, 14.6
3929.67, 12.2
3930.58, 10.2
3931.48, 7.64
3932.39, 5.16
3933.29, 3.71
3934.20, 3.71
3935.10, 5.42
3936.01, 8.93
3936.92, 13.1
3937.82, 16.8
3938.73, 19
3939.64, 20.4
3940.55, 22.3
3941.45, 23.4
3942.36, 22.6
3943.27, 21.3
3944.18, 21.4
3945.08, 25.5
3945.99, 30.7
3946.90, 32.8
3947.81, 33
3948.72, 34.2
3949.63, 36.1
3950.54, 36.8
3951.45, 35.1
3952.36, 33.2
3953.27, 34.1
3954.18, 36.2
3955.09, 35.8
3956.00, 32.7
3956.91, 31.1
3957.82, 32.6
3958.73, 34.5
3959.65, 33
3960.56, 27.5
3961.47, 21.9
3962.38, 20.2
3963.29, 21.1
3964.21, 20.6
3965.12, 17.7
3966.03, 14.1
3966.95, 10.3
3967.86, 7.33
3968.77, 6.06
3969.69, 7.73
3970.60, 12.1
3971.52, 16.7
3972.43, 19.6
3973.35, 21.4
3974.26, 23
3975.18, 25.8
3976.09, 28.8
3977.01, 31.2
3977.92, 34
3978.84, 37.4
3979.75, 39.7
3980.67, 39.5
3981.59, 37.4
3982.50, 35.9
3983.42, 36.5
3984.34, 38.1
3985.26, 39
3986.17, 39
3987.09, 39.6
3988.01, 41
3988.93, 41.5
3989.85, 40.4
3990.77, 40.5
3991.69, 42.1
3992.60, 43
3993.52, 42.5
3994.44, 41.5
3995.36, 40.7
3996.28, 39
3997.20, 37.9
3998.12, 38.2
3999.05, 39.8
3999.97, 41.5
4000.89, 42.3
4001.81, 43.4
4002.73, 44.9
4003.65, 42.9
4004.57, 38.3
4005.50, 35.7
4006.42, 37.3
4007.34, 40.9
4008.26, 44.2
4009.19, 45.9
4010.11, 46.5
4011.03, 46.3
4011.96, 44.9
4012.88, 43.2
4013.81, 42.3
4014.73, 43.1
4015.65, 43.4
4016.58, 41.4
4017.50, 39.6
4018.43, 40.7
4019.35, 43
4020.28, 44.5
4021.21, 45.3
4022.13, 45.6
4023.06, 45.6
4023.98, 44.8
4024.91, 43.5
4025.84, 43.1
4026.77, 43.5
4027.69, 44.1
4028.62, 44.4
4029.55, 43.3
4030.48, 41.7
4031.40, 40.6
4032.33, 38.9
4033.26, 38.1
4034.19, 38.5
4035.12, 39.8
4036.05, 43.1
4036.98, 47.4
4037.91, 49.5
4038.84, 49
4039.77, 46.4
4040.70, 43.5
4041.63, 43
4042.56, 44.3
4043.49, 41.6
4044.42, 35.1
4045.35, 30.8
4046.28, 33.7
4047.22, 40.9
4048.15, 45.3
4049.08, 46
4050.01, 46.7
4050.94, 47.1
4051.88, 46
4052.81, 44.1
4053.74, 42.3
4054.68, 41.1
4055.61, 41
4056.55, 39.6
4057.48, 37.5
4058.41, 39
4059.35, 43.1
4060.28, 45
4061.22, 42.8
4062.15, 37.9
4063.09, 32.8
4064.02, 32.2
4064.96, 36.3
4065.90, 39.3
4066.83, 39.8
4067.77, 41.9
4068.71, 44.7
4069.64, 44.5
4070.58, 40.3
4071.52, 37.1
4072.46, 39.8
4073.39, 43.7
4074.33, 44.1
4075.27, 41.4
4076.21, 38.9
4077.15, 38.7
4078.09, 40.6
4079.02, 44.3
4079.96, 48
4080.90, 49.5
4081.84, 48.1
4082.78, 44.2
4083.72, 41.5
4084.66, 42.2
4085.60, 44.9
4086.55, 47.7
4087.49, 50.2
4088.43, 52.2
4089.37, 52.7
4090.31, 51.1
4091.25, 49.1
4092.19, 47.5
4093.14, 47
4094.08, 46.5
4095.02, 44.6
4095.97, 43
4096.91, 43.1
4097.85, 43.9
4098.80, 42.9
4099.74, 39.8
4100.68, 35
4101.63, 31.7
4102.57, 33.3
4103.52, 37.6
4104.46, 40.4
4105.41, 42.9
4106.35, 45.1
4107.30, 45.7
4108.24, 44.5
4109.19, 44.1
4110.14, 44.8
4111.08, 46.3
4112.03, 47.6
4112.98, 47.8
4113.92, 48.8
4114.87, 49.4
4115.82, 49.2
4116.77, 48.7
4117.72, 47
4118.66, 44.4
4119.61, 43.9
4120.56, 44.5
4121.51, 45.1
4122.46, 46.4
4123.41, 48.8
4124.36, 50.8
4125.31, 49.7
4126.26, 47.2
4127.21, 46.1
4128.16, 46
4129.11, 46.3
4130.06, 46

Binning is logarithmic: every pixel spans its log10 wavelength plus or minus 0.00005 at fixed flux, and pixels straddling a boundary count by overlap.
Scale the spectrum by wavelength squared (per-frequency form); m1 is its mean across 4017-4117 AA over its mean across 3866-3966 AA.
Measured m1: 1.7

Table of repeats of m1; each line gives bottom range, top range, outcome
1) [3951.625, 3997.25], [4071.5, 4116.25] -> 1.54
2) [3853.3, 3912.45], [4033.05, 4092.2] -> 1.64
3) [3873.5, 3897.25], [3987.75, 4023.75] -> 1.60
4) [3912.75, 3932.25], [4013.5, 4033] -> 1.75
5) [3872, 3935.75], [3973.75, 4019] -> 1.55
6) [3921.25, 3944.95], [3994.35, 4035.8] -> 2.52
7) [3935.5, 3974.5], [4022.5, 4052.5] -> 1.88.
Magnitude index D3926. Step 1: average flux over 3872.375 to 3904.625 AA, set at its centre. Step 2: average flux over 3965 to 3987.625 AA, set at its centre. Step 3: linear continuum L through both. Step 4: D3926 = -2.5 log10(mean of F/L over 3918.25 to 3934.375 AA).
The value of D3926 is 0.376 mag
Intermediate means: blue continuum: 28.6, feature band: 19.6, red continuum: 26.5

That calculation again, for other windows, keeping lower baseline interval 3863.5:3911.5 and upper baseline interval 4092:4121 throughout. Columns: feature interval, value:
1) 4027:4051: -0.08 mag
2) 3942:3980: 0.28 mag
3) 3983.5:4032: -0.13 mag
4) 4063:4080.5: 0.02 mag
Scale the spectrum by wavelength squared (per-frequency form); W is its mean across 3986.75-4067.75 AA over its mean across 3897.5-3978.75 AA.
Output 1.73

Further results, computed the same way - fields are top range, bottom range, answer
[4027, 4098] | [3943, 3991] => 1.55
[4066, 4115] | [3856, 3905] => 1.74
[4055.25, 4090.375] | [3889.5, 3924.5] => 1.46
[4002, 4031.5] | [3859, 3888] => 1.73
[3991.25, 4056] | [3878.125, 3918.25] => 1.49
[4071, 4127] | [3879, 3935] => 1.82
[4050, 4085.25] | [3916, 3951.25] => 1.99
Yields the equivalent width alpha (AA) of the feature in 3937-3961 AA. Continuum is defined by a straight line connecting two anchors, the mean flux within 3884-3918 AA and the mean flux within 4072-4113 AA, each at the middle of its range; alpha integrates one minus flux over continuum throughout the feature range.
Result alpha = 3.7 AA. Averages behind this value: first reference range 31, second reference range 44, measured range 29.1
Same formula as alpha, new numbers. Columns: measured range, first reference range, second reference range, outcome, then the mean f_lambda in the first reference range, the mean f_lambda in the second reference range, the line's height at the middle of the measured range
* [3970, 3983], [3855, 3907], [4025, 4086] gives 2.60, 27.9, 42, 35.6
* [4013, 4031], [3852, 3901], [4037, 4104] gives -2.02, 28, 42.6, 38.9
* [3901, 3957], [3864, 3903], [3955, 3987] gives 2.38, 28.5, 26.6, 27.5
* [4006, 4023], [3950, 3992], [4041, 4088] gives -3.95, 29.3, 41.8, 35.1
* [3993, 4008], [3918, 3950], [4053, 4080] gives -4.70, 21.1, 40.5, 30.8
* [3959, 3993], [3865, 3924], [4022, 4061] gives 7.86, 29.5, 42.5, 36.7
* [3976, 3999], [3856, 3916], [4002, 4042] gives 0.44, 29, 43.1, 39.5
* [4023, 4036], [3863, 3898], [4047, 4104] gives -0.94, 28.1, 42.7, 39.2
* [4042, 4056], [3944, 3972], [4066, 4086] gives -1.06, 25.6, 42.7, 38.8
